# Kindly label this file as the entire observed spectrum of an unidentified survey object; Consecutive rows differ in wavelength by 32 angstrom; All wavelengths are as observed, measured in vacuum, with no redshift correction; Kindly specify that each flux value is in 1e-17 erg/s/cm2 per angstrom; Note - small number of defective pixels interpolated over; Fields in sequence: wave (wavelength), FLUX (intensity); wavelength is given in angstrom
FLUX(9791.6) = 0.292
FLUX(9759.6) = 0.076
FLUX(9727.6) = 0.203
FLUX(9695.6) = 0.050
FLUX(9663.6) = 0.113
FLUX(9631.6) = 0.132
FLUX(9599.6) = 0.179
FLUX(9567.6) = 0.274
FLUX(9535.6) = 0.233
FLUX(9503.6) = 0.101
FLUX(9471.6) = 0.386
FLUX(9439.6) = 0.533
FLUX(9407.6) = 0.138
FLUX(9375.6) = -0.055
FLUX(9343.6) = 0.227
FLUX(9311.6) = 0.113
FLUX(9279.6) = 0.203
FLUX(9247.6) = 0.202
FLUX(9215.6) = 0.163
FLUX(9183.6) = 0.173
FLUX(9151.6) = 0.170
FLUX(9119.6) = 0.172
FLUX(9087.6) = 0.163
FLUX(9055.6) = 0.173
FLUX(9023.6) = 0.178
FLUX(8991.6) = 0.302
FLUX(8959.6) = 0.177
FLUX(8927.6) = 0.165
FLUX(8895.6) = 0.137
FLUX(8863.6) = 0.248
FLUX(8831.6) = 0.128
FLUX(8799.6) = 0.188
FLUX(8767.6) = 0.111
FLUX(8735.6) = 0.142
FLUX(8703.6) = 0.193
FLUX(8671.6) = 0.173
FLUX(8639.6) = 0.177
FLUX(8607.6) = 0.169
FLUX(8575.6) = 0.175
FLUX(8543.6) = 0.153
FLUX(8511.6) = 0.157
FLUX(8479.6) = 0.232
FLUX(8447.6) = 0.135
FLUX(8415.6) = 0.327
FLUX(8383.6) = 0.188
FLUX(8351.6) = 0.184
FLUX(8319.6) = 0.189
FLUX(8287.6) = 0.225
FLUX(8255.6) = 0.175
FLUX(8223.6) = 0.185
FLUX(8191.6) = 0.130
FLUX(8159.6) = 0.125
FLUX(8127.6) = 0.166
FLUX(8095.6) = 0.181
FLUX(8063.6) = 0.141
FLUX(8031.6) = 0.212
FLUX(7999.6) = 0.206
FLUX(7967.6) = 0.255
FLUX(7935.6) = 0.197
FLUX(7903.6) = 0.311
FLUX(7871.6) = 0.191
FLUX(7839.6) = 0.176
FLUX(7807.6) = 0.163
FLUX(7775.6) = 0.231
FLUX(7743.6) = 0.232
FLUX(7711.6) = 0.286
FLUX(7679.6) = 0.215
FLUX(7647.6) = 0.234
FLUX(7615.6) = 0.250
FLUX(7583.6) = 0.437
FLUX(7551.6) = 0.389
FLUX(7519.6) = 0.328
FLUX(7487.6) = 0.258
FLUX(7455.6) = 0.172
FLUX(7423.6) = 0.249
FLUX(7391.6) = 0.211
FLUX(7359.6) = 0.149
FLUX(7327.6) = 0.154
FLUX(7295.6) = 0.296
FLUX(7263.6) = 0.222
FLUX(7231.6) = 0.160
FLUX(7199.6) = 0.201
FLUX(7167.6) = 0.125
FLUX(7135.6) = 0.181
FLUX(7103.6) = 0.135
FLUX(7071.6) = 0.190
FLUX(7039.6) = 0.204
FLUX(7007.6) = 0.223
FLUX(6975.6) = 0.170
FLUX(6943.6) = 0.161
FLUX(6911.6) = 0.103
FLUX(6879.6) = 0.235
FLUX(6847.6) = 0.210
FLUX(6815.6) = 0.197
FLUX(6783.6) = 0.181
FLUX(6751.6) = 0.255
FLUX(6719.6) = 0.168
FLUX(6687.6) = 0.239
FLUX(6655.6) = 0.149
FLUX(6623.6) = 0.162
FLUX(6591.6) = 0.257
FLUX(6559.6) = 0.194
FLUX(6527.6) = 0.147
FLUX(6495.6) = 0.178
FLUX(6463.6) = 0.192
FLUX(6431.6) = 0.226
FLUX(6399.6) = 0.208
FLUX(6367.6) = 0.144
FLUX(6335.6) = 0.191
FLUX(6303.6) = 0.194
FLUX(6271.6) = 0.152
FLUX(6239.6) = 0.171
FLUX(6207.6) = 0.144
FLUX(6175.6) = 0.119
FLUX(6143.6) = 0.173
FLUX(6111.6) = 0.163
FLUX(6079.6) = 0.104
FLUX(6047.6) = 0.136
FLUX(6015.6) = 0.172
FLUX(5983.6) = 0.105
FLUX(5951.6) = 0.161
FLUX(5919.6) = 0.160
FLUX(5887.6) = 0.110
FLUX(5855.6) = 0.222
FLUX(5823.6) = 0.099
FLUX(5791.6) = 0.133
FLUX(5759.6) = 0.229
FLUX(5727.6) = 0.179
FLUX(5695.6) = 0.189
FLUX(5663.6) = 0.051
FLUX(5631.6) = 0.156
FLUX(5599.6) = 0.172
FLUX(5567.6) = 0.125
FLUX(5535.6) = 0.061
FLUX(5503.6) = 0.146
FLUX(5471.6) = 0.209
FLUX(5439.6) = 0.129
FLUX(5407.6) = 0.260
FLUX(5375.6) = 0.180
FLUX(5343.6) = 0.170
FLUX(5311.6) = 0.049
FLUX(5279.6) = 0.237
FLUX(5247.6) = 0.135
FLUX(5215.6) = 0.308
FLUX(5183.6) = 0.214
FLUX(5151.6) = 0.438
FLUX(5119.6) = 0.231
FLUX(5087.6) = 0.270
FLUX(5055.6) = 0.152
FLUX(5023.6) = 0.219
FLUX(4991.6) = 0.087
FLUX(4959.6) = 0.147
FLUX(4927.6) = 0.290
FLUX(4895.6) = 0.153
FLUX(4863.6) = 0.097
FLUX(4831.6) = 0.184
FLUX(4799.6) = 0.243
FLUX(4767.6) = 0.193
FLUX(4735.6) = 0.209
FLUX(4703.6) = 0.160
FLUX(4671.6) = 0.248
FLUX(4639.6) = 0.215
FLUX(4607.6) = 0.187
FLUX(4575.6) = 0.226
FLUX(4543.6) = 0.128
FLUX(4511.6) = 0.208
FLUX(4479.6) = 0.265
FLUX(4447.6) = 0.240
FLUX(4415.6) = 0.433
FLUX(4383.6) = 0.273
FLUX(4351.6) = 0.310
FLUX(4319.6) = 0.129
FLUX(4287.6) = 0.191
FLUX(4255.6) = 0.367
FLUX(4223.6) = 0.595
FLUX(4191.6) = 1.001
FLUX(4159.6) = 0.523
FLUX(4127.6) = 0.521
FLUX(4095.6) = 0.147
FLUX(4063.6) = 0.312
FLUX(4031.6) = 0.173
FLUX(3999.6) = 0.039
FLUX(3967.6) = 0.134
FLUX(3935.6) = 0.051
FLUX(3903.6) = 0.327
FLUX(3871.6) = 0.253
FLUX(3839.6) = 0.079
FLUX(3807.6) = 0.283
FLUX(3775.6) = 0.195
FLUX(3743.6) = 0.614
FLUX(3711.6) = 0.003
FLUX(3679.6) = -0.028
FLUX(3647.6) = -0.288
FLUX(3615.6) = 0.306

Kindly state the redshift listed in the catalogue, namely 1.706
